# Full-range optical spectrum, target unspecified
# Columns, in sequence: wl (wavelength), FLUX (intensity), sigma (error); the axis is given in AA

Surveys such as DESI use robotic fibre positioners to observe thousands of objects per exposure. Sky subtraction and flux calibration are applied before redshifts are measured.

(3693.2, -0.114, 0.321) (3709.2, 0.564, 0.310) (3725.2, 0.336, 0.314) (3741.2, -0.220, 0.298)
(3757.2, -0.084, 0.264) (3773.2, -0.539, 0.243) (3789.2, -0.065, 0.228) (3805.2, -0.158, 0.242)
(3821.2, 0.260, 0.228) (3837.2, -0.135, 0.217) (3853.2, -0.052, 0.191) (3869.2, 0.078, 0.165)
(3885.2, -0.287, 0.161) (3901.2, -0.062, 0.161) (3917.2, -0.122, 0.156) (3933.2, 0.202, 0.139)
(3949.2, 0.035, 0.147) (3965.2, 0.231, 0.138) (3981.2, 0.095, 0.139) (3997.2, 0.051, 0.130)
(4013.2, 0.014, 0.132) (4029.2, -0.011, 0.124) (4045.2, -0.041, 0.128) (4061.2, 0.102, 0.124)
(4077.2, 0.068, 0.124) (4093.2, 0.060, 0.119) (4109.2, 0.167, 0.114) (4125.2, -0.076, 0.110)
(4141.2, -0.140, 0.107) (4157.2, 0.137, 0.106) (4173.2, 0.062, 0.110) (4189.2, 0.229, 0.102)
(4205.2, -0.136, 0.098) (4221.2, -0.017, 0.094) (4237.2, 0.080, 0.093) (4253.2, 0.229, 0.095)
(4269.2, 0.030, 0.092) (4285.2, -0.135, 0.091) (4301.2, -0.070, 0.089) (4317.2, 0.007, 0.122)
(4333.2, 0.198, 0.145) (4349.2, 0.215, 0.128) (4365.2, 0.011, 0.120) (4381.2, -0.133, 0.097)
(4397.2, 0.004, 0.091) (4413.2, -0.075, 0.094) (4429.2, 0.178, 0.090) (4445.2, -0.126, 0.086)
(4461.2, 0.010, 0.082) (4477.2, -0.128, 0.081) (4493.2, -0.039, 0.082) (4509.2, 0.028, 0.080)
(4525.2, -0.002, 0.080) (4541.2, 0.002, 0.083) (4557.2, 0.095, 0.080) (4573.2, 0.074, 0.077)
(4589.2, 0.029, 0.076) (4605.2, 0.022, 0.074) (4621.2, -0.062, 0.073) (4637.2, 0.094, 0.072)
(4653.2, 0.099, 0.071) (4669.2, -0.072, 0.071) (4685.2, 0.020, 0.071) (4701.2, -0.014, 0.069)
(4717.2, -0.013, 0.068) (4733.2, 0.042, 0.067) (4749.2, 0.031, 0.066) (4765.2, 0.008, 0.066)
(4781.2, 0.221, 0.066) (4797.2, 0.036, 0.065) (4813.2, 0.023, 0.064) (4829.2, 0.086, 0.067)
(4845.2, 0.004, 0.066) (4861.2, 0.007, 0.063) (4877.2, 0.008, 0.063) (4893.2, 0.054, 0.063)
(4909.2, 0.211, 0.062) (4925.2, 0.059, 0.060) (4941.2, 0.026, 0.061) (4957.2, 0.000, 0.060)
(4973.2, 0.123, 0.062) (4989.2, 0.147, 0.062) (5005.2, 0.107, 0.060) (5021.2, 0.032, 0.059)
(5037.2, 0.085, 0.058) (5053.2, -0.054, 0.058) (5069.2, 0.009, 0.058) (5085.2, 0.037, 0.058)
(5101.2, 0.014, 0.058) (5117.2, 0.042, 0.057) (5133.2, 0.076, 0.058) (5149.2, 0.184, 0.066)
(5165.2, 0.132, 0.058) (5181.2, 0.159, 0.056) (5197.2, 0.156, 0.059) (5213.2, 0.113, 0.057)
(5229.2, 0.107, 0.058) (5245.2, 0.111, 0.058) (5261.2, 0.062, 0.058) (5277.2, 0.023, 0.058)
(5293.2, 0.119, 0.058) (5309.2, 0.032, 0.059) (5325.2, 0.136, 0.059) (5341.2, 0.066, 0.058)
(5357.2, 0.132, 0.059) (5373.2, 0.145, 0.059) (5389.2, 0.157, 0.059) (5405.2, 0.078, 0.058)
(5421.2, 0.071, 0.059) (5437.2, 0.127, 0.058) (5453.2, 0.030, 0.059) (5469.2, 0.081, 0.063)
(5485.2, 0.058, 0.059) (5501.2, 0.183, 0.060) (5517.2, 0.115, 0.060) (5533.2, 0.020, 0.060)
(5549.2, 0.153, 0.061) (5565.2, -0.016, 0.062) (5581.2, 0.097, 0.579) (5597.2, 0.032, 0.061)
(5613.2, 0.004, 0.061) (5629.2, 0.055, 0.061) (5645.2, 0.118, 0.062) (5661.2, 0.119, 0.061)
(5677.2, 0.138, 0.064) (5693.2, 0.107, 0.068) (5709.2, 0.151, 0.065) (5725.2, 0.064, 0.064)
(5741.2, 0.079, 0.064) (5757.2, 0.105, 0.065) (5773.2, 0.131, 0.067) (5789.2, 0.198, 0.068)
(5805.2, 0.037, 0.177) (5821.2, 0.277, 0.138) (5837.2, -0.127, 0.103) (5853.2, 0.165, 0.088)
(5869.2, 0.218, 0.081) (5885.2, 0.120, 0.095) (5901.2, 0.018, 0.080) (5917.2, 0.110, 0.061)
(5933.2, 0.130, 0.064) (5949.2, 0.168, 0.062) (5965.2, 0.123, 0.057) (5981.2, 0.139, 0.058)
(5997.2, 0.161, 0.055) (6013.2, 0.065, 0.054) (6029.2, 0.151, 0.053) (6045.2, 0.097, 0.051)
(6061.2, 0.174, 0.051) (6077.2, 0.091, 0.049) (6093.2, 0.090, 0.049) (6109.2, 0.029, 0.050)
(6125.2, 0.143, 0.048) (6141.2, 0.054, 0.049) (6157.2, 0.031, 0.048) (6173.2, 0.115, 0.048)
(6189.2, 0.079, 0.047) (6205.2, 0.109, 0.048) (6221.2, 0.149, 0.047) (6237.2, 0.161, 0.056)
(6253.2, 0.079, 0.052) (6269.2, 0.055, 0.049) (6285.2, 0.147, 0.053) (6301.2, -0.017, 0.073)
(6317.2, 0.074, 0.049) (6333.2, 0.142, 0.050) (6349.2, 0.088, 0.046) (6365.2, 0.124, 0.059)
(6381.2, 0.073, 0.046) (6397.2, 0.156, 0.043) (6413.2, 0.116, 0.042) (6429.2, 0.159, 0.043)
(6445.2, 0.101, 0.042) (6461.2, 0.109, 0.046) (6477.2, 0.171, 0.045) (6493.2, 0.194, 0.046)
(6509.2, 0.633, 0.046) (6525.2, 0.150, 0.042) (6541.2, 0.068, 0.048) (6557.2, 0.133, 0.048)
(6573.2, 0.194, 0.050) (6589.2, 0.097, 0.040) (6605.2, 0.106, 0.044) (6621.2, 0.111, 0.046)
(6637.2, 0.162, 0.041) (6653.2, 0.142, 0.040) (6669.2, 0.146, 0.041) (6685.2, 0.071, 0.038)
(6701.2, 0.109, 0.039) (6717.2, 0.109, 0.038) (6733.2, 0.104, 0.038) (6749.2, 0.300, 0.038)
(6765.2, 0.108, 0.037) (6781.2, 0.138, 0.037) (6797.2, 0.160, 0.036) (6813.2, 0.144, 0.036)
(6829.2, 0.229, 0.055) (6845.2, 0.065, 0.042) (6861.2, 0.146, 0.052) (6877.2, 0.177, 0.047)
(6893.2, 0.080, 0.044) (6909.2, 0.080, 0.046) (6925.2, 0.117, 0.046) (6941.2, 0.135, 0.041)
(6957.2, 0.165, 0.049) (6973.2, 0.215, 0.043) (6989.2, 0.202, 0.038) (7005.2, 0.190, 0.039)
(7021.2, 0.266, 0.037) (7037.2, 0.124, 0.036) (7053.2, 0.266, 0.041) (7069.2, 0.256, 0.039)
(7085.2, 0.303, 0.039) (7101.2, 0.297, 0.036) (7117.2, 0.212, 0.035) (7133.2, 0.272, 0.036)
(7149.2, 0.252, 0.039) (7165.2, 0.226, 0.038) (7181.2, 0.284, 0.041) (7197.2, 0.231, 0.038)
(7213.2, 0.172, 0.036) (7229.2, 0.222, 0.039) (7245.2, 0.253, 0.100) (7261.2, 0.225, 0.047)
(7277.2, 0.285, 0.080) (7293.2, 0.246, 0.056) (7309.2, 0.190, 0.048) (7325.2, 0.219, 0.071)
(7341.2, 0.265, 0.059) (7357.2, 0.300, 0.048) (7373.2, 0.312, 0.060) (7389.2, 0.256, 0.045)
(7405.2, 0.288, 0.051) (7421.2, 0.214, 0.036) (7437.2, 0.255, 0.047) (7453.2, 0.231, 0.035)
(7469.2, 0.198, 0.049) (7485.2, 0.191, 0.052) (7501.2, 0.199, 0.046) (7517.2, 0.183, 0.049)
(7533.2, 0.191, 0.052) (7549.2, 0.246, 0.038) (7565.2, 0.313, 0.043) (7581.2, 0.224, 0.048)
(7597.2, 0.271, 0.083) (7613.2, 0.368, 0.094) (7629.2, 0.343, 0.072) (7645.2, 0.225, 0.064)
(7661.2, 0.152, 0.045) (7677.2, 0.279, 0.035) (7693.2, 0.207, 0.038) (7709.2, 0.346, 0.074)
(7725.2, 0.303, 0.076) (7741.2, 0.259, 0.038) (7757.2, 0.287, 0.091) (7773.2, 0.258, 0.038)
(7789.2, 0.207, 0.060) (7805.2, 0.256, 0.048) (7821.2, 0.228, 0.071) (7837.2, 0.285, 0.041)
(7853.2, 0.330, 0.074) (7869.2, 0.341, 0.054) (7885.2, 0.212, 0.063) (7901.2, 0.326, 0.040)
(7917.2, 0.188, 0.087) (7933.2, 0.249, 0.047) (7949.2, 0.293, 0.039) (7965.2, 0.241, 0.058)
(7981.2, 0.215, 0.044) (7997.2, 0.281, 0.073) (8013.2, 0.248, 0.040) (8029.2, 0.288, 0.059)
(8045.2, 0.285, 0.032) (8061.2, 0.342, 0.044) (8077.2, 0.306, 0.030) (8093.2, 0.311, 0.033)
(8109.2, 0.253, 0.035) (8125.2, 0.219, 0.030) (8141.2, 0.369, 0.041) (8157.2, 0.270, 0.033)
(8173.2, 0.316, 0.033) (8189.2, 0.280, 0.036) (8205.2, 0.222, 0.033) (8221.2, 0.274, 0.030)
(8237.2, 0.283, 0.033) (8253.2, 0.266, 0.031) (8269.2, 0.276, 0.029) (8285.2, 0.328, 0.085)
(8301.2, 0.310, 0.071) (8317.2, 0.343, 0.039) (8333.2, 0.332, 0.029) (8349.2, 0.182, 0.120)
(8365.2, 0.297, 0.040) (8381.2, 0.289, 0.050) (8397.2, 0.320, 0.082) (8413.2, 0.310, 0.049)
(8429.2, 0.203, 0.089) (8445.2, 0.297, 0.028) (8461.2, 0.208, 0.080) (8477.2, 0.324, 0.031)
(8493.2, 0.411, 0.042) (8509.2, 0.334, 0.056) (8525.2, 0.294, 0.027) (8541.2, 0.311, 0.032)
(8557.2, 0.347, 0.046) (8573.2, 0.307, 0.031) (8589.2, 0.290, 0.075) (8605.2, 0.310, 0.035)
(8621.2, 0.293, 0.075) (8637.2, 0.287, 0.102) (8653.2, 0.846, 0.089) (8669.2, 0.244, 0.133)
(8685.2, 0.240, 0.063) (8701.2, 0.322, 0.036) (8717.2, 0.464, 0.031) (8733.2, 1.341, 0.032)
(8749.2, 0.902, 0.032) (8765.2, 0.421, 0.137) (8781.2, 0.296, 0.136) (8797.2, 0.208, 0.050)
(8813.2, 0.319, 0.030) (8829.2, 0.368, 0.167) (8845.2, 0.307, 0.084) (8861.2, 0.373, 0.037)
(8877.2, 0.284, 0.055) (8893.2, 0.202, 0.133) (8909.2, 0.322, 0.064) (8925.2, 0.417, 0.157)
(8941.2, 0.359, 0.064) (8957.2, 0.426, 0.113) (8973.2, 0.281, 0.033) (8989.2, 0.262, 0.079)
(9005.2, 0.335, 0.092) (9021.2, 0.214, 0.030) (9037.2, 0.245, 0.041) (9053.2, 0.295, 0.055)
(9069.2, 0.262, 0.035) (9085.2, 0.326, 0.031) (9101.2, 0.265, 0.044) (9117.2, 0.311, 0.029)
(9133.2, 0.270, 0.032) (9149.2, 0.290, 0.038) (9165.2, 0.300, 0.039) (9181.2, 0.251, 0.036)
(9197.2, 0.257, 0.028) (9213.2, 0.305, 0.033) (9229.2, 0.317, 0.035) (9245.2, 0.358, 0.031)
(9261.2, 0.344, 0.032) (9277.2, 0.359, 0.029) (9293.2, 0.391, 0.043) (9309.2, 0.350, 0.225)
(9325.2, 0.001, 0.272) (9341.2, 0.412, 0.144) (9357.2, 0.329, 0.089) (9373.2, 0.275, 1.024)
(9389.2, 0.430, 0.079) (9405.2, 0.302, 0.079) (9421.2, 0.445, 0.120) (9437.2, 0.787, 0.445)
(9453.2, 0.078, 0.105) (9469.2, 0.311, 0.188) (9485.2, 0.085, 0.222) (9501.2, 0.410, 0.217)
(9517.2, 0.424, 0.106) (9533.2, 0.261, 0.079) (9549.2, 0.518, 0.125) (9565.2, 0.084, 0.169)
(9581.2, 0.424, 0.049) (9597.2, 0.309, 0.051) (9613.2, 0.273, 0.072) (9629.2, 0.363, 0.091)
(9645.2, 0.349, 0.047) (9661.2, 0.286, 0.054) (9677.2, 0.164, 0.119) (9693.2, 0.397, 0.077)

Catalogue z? 0.745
